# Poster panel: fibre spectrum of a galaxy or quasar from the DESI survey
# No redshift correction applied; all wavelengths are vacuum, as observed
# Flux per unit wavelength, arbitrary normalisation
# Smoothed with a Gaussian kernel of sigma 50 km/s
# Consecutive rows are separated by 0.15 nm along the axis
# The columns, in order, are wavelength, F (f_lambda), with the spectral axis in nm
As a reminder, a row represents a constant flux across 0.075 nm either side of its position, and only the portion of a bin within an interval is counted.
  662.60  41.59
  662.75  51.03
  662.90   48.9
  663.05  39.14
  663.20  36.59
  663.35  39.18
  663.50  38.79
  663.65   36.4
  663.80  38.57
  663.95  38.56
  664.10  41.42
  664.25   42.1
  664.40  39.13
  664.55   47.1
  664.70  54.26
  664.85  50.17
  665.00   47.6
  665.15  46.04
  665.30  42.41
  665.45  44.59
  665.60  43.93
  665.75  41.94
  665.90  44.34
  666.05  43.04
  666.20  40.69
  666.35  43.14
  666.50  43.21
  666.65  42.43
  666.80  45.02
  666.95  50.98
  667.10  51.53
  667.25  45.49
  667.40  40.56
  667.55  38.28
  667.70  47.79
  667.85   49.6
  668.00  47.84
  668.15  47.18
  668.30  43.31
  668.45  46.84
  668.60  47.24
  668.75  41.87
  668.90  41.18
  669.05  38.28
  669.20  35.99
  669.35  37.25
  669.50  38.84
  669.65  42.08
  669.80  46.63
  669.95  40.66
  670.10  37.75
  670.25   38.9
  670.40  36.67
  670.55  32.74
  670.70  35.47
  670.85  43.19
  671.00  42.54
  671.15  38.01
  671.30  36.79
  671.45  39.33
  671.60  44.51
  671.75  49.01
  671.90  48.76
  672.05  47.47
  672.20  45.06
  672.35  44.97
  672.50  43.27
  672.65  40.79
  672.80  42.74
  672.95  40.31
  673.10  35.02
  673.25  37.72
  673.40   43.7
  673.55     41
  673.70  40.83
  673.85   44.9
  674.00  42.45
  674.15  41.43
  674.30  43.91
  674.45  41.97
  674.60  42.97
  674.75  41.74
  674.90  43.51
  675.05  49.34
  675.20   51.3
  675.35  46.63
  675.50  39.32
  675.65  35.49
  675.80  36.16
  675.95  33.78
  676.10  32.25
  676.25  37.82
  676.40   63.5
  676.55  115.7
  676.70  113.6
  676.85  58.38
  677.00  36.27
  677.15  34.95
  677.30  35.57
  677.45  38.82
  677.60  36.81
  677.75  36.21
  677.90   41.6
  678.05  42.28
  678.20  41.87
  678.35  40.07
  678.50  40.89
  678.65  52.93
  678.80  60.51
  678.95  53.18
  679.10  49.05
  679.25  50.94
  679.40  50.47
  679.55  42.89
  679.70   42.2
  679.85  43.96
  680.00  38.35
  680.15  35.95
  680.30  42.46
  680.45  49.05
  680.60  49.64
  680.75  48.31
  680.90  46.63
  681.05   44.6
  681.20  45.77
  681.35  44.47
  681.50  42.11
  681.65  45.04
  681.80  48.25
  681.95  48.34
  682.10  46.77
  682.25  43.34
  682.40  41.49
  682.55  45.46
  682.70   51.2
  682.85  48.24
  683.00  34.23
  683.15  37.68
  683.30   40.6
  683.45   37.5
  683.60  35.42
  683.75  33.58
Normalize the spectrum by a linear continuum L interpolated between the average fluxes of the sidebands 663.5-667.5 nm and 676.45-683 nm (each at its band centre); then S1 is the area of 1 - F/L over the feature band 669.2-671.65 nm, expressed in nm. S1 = 0.32 nm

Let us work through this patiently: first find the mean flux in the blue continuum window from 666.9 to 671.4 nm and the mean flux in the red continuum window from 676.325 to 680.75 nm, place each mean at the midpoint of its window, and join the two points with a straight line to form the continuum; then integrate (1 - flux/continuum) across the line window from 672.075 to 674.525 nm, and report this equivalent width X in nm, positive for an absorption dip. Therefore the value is 0.180 nm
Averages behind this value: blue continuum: 42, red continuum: 49.6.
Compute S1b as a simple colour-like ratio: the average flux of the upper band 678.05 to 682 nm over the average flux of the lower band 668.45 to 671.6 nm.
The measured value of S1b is 1.2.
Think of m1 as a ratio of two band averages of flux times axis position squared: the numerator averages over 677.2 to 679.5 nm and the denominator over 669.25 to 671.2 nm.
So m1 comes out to 1.2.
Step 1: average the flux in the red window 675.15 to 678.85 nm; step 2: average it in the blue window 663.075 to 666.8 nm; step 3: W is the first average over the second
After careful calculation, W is 1.12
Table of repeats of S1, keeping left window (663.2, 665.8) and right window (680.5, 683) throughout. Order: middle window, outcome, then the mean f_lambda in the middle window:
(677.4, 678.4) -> 0.12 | 39.7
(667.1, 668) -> -0.04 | 45.2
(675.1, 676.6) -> -0.11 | 48.1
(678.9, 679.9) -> -0.04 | 47.5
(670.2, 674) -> 0.24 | 41.4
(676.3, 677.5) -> -0.45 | 62.1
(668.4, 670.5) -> 0.15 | 40.6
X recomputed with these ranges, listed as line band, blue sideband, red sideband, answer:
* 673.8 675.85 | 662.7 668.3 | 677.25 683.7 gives 0.05 nm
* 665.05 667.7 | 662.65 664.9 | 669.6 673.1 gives -0.12 nm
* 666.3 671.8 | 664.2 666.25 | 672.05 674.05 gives 0.14 nm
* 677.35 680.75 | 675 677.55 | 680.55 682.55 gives 0.23 nm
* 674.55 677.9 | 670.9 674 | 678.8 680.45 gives -0.29 nm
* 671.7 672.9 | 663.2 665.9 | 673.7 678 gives 0.01 nm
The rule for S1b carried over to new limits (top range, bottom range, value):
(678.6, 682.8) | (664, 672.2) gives 1.08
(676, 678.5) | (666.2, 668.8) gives 1.10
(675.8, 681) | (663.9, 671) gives 1.11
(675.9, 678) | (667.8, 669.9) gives 1.19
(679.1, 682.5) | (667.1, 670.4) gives 1.06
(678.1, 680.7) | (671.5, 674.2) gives 1.07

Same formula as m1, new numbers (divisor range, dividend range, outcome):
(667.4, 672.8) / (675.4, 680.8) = 1.15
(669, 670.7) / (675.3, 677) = 1.45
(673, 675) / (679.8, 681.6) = 1.08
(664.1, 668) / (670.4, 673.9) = 0.94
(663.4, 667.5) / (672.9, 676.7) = 1.09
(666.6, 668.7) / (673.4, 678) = 1.04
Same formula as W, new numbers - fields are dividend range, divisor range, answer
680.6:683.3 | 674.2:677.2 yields 0.90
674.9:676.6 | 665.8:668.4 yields 1.07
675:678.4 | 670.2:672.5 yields 1.15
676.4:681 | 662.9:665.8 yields 1.15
